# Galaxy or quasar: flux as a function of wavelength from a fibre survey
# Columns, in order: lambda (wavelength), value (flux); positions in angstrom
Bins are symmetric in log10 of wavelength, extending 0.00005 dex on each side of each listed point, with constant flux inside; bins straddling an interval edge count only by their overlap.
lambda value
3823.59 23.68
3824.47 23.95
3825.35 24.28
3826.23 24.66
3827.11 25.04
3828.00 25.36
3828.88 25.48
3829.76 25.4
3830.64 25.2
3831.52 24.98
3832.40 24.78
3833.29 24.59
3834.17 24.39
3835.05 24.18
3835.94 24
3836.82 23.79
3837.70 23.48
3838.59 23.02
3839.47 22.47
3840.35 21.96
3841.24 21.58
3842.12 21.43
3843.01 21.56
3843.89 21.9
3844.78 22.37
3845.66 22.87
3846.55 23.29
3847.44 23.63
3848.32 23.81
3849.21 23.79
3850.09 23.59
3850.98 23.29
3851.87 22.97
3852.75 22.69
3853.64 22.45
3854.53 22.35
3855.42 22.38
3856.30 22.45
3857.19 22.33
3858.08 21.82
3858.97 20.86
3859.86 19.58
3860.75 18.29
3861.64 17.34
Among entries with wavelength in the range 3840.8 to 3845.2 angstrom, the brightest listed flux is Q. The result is 22.37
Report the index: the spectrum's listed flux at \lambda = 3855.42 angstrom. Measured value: 22.38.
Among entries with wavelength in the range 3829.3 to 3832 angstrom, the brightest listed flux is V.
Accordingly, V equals 25.4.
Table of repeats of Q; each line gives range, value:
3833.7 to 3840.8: 24.39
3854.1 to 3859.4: 22.45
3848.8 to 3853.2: 23.79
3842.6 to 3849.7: 23.81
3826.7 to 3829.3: 25.48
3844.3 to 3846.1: 22.87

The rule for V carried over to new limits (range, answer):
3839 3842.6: 22.47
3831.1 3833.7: 24.98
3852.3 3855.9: 22.69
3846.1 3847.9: 23.63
